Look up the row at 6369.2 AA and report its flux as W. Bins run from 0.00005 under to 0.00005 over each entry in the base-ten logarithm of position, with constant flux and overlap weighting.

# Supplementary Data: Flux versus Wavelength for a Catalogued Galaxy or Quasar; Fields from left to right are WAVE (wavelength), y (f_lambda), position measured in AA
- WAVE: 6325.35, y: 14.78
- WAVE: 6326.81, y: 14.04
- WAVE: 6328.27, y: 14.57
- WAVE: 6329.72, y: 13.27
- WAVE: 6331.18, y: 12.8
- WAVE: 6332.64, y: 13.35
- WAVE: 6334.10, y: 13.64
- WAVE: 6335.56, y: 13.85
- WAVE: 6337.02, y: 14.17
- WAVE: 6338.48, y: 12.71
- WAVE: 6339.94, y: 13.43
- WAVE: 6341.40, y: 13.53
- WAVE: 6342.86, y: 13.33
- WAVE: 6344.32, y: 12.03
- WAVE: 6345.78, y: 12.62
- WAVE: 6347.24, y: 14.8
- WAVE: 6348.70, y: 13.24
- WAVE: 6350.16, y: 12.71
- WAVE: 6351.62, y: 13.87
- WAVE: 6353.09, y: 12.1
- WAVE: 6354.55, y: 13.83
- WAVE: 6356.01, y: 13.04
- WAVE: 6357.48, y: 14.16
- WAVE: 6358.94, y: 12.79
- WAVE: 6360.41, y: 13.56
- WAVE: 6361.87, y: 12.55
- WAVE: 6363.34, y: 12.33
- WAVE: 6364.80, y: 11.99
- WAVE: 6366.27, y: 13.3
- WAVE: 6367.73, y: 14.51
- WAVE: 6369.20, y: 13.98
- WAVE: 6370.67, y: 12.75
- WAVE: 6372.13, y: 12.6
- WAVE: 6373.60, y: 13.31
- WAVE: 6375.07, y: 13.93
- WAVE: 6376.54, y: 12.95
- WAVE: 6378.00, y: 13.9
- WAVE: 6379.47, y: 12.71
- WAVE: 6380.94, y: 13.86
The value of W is 13.98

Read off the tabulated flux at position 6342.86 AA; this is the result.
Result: 13.33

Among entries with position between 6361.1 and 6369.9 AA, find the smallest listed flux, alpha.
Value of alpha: 11.99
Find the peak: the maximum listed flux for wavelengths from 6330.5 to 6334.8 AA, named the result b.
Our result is 13.64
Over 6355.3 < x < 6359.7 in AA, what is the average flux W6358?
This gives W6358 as 13.3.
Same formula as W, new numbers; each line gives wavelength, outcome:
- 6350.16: 12.71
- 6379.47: 12.71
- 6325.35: 14.78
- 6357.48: 14.16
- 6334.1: 13.64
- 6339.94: 13.43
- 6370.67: 12.75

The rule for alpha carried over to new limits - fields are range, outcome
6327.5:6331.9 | 12.8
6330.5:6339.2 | 12.71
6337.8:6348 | 12.03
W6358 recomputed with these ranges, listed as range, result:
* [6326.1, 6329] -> 14.3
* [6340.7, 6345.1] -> 13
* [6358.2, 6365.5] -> 12.7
